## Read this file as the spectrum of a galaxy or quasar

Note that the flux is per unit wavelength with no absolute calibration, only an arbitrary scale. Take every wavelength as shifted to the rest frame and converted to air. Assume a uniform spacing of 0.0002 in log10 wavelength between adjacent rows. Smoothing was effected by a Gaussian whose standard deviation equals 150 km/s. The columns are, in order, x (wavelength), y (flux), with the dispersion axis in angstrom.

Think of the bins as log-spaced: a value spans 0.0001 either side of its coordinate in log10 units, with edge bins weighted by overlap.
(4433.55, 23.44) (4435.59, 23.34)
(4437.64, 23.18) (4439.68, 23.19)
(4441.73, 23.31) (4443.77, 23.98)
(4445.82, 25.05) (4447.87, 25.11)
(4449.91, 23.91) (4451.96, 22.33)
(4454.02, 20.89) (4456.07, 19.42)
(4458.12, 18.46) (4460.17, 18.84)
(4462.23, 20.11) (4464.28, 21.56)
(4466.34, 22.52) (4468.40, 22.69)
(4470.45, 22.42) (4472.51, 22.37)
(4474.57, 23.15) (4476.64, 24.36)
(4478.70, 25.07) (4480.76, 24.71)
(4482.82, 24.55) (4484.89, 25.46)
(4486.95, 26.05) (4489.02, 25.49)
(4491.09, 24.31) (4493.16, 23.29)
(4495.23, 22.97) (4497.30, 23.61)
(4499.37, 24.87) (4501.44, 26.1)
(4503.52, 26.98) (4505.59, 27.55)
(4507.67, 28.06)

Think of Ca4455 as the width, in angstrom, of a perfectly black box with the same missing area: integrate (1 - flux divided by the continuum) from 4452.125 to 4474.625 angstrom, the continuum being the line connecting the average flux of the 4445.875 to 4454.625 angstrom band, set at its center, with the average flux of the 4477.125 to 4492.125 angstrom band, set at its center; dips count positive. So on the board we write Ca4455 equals 2.8 angstrom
